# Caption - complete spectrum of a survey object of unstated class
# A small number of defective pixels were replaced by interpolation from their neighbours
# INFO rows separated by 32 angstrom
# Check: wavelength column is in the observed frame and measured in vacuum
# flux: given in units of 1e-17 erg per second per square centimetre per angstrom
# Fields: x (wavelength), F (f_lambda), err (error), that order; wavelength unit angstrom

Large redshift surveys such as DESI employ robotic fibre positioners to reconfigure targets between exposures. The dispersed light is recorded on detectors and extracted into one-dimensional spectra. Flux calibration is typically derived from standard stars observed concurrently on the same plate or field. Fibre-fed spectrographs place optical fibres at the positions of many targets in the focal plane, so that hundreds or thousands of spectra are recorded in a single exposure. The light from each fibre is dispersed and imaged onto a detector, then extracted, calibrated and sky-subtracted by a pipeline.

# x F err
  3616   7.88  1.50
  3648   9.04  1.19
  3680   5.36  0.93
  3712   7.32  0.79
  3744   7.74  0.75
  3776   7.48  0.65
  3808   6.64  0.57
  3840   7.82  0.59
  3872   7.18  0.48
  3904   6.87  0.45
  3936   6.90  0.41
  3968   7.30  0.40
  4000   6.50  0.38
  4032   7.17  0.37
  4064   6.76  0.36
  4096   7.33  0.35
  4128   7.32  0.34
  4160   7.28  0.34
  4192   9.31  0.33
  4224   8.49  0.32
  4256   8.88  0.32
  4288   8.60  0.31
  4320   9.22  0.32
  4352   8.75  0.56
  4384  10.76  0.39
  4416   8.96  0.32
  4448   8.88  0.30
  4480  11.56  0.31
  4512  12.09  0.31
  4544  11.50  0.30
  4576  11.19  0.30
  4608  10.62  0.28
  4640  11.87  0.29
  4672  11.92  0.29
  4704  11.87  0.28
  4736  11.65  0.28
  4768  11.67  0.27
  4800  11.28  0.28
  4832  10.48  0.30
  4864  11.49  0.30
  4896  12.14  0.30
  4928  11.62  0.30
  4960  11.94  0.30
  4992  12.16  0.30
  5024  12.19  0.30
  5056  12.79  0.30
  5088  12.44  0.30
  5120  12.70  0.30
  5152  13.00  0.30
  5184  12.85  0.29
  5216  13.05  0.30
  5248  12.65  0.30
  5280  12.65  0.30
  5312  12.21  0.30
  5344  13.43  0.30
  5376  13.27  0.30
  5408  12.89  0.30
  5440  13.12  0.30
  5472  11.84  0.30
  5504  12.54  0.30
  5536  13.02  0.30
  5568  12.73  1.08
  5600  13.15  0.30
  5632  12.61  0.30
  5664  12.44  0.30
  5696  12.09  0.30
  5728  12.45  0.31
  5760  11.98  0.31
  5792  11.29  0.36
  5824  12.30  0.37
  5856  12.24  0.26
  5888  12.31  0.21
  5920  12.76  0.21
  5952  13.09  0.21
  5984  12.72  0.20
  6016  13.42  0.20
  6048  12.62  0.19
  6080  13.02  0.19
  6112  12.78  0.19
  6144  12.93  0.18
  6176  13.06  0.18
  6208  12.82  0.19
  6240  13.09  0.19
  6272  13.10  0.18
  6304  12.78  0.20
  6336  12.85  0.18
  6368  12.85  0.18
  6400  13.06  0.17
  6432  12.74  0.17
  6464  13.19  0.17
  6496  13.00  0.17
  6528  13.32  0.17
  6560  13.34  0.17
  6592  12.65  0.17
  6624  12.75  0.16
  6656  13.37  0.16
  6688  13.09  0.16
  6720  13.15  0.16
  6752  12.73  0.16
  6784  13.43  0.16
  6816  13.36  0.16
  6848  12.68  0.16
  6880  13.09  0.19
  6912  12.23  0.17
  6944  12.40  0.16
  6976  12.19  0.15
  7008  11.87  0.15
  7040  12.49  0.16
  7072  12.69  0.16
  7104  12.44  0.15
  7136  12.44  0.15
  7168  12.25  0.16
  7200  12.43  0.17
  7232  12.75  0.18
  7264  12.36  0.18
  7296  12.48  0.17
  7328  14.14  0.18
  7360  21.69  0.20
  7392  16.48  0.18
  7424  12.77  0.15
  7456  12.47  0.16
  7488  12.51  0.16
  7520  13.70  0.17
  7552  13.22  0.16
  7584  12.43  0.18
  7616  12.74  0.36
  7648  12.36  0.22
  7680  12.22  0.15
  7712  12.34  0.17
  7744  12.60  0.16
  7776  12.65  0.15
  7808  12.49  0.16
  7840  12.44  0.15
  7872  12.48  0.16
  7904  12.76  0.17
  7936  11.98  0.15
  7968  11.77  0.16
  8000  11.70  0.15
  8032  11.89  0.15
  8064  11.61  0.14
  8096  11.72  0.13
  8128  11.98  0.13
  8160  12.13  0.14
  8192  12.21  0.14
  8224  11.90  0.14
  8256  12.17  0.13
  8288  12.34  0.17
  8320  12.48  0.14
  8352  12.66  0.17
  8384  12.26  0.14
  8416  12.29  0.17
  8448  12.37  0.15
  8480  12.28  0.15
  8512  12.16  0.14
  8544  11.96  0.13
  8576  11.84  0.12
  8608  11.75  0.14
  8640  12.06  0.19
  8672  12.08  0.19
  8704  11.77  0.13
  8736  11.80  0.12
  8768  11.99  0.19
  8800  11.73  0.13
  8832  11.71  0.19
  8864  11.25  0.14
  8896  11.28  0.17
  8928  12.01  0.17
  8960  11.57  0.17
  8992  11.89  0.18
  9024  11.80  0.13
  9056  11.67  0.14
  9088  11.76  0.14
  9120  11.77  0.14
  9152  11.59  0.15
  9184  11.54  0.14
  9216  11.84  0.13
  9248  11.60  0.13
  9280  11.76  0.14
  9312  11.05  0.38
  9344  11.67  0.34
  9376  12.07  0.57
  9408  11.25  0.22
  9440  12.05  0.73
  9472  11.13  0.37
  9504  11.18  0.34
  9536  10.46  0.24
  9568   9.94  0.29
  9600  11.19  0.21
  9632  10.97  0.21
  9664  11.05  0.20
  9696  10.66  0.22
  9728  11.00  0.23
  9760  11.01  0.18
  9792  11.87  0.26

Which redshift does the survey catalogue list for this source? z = 0.12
